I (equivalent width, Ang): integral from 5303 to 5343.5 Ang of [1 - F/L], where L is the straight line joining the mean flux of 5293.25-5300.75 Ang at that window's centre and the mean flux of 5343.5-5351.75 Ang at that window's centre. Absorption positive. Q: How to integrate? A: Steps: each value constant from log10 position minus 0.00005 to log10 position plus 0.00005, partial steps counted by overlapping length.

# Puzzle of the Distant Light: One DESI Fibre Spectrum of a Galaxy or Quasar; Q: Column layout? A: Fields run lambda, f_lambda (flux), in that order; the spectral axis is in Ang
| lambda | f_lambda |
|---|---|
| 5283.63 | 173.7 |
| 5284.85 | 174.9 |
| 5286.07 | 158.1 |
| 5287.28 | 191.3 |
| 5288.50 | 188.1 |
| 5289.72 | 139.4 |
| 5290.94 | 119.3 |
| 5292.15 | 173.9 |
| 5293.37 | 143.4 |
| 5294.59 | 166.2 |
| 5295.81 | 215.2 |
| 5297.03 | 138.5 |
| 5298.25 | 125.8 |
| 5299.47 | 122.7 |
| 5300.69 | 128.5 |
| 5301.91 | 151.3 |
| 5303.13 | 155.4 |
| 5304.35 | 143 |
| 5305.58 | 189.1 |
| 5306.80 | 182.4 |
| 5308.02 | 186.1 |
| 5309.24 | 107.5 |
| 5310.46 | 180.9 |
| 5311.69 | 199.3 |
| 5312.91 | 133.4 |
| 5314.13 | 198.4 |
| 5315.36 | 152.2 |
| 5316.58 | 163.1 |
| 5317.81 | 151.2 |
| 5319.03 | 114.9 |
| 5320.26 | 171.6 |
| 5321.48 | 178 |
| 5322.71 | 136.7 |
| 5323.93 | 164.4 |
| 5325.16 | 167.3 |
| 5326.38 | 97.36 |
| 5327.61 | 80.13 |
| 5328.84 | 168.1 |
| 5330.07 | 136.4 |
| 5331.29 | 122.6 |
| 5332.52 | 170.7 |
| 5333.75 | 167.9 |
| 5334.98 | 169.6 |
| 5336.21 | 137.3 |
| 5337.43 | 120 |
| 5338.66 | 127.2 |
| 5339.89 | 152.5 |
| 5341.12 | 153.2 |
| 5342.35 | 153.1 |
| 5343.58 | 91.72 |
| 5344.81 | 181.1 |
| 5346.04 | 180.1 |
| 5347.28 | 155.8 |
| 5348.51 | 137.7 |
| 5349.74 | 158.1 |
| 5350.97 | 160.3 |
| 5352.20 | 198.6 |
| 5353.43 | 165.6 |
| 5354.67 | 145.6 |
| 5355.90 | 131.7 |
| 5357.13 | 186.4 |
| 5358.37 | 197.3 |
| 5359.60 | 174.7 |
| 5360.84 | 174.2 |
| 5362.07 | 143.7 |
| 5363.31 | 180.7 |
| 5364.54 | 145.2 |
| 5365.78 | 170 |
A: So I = 0.6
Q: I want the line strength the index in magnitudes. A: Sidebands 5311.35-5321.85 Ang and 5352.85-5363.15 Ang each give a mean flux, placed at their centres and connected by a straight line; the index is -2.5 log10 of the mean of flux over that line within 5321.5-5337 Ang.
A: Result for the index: 0.13 mag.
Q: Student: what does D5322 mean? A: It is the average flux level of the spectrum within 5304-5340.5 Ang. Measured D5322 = 152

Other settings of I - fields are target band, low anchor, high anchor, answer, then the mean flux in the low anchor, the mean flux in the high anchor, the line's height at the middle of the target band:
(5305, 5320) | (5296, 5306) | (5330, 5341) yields -1.8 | 146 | 146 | 146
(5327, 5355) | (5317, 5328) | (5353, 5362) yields 1.0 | 142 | 166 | 155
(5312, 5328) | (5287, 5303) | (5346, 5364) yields 1.0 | 153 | 165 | 158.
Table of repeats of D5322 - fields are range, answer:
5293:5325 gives 158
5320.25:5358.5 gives 151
